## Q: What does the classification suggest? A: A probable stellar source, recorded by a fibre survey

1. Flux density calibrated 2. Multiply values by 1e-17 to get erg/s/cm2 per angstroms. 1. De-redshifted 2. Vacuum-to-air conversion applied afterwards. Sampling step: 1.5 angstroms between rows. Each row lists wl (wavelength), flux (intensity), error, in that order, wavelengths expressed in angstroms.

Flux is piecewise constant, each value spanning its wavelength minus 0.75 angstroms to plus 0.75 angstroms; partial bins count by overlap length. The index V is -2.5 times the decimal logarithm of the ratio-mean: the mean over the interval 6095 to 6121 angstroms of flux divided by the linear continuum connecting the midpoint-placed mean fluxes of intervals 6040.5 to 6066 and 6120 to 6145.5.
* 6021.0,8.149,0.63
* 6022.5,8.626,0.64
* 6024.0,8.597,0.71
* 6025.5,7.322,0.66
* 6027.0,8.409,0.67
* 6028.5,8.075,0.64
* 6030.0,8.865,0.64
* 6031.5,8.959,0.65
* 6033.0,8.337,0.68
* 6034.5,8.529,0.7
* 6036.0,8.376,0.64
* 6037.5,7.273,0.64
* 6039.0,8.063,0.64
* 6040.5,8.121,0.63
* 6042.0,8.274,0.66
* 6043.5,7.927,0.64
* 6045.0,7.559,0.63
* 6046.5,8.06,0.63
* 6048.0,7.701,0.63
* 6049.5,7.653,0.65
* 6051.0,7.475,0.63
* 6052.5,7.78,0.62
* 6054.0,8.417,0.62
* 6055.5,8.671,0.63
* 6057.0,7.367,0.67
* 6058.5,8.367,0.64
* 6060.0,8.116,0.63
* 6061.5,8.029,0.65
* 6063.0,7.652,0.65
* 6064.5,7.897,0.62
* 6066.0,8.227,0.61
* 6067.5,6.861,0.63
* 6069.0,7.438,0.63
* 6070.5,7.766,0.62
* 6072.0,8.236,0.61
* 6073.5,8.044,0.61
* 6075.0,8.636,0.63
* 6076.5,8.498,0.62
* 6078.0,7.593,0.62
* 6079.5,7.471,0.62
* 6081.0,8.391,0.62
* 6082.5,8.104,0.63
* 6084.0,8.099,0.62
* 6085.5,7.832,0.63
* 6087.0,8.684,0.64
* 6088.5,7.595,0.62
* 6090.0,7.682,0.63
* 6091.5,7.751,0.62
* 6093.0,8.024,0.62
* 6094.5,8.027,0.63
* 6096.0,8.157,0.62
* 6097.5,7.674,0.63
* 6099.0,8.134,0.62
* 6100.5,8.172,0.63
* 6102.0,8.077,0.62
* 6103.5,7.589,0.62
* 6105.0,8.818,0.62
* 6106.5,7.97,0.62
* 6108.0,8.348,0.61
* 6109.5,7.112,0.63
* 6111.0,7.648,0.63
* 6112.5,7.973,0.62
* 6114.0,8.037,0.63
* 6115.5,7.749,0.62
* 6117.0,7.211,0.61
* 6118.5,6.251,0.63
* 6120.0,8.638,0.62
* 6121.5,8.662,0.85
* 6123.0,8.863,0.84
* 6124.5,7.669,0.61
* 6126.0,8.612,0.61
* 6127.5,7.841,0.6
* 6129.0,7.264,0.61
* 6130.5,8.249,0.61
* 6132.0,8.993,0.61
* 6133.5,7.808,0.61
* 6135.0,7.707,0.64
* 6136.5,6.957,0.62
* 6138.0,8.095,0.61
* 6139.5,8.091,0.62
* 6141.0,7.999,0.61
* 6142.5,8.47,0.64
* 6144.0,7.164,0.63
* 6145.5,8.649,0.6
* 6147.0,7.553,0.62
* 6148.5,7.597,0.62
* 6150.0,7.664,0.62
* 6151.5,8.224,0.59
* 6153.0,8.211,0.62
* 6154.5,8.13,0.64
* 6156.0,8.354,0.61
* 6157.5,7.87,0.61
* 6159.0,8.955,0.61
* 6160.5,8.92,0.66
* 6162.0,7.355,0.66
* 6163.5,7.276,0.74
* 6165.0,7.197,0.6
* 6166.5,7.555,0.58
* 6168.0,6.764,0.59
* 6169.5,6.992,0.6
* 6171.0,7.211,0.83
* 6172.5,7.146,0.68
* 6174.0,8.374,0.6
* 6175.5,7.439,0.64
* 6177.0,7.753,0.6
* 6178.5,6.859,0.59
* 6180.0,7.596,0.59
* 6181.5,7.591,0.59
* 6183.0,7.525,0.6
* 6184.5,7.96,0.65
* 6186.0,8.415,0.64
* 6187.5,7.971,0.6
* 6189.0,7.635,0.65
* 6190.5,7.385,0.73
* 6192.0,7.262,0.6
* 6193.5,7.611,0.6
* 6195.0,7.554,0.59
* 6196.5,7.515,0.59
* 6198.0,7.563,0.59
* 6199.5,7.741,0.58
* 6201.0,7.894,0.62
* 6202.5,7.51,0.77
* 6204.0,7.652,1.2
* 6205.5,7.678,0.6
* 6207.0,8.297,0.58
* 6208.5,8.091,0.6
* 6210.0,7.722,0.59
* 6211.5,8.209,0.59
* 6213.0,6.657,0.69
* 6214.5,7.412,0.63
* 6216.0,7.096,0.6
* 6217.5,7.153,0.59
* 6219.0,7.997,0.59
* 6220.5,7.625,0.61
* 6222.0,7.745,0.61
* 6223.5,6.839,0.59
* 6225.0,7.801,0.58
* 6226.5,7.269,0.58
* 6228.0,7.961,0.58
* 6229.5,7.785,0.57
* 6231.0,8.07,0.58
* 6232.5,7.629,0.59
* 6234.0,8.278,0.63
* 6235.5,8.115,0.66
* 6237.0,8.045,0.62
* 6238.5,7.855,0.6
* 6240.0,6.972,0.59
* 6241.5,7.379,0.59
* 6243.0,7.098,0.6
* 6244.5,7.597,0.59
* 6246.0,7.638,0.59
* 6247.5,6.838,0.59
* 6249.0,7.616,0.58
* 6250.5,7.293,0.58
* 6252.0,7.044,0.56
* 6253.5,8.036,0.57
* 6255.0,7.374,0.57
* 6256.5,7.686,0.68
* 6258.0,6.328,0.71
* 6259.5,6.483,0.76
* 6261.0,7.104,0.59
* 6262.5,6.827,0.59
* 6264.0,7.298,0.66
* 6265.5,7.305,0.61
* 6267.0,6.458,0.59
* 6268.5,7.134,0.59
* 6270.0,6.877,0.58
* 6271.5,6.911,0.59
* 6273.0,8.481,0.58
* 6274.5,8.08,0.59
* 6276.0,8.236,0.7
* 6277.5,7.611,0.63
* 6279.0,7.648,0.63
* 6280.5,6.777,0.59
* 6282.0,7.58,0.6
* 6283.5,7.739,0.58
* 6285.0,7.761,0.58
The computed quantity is 0.02 mag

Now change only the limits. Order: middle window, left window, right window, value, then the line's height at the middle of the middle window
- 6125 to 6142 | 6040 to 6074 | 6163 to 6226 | -0.036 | 7.71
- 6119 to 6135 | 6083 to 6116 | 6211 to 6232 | -0.045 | 7.87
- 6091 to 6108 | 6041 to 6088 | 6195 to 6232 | -0.023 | 7.88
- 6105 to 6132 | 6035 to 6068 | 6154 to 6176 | -0.022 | 7.79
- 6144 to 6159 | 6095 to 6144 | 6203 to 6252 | -0.025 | 7.85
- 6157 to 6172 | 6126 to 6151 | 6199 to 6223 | 0.031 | 7.81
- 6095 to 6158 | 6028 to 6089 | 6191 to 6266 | -0.019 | 7.82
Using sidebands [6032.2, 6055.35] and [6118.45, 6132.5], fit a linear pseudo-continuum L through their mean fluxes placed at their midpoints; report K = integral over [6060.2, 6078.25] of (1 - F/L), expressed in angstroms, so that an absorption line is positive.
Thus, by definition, 0.3 angstroms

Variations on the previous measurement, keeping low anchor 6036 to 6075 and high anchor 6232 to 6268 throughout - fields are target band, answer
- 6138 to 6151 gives -0.5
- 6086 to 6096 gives -0.2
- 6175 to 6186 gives -0.1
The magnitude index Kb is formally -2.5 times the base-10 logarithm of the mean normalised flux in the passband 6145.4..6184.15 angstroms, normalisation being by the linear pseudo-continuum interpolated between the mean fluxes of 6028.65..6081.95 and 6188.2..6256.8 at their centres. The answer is 0.00 mag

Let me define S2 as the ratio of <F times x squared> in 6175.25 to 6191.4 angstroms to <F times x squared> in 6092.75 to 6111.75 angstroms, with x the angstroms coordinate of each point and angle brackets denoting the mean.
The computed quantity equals 0.98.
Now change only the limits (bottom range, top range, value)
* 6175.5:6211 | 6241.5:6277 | 0.97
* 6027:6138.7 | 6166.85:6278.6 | 0.98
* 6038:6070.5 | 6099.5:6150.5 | 1.03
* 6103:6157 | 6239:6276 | 0.95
